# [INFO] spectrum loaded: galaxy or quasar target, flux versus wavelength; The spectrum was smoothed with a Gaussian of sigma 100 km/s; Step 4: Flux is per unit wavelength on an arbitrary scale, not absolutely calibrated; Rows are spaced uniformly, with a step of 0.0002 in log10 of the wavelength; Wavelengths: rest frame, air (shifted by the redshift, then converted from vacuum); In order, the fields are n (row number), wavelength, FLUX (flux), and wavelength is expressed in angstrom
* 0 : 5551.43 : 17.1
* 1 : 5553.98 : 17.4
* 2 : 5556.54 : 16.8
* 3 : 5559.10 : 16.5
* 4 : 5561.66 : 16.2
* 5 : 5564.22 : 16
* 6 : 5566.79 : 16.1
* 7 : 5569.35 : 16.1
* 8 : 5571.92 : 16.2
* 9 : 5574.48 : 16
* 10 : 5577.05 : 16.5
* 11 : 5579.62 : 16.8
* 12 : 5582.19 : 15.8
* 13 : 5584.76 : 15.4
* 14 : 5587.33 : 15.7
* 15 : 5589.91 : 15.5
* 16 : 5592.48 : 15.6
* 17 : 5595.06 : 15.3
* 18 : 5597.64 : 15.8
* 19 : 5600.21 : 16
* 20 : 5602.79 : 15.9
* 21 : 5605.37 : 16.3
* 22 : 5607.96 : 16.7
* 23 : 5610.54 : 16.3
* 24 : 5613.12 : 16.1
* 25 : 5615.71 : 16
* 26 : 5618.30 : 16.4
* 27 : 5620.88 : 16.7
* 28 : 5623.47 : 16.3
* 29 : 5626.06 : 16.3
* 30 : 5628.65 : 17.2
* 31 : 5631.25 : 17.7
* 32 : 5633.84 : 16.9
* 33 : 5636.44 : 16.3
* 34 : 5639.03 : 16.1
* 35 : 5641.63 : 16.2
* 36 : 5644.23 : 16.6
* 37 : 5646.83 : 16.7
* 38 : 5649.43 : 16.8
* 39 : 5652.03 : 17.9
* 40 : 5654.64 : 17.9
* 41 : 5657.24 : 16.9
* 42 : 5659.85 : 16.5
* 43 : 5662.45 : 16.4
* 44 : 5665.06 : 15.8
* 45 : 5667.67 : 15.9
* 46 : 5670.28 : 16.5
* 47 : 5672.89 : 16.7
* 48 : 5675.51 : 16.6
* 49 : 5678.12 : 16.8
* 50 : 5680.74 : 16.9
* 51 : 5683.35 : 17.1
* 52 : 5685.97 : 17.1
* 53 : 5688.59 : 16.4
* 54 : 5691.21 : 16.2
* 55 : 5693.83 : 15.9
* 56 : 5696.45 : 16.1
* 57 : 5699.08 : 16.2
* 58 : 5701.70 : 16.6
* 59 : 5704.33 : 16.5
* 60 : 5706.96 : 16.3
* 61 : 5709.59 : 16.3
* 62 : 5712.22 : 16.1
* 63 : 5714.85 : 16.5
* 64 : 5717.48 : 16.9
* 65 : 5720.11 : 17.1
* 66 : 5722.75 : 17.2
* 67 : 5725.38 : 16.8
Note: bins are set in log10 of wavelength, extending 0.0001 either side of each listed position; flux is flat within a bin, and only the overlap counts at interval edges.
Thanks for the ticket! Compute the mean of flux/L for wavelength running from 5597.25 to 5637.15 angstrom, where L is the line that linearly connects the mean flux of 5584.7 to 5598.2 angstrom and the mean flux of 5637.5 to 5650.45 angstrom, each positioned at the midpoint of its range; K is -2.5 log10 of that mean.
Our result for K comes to -0.03 mag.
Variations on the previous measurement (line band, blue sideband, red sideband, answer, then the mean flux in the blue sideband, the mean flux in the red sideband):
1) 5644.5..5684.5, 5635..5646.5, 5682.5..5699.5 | -0.025 mag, 16.3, 16.4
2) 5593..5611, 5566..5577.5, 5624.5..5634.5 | 0.040 mag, 16.2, 17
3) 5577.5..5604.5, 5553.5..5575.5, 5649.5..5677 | 0.042 mag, 16.3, 16.7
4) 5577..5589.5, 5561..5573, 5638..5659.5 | 0.021 mag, 16.1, 16.9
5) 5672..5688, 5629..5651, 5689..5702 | -0.034 mag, 16.7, 16.2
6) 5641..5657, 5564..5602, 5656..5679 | -0.046 mag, 15.9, 16.4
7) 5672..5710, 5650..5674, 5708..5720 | 0.006 mag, 16.7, 16.5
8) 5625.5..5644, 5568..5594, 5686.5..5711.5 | -0.038 mag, 16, 16.3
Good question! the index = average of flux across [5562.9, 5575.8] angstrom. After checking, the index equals 16.1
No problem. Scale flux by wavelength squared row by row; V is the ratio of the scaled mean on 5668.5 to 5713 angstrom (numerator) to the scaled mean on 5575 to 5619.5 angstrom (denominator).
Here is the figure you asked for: 1.06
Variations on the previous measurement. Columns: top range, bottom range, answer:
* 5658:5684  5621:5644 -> 1.01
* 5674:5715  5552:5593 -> 1.06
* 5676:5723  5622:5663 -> 1.01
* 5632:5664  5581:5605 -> 1.09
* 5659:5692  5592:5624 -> 1.05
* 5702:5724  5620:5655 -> 1.02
